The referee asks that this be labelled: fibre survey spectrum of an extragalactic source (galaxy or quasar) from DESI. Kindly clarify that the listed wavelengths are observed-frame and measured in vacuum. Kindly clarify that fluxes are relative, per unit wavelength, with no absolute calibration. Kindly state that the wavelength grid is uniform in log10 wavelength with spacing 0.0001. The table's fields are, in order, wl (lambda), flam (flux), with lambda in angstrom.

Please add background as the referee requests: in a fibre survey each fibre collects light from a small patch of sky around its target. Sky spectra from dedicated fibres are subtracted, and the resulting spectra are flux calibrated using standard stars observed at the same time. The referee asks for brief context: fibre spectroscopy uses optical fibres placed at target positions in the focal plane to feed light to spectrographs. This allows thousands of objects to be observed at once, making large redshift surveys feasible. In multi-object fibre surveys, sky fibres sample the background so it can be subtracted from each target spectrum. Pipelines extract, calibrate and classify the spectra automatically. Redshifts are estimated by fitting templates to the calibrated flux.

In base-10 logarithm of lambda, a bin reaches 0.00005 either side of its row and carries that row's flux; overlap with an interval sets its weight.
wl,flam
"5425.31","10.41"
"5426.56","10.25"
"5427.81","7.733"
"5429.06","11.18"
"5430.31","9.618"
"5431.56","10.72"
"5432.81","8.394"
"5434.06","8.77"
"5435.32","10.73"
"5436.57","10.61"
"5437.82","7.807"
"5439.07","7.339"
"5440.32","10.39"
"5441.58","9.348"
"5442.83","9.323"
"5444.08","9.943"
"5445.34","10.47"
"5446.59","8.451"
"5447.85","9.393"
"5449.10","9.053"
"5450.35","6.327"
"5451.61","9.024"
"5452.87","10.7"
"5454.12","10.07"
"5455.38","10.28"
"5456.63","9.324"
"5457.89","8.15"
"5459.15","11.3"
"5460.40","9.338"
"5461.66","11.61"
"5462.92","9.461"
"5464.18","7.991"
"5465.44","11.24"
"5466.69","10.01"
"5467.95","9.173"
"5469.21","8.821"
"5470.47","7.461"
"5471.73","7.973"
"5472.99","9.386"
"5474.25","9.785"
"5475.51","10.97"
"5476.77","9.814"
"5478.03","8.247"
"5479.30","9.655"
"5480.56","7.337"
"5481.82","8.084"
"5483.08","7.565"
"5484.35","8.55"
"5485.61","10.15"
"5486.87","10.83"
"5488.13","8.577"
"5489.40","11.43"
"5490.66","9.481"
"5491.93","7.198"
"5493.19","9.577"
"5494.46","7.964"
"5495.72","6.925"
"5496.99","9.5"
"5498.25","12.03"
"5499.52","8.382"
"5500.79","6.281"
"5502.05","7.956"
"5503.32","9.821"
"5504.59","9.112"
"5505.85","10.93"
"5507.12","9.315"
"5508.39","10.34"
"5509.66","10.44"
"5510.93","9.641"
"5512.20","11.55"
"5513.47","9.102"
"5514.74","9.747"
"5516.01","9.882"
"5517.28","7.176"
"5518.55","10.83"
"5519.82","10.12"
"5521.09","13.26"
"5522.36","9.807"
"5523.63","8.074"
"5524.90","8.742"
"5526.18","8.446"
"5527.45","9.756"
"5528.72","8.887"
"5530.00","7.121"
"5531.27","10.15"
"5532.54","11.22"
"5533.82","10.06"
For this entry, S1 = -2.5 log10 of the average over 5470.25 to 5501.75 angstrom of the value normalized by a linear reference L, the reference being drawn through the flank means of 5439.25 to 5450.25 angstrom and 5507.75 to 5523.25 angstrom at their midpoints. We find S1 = 0.10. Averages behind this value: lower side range 9.31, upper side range 10.1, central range 8.94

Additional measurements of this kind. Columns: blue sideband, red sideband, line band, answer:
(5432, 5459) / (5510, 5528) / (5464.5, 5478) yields 0.007 mag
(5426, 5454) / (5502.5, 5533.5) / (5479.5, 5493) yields 0.071 mag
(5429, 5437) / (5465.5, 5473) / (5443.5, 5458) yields 0.015 mag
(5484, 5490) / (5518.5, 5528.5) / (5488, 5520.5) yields 0.057 mag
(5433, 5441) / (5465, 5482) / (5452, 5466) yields -0.085 mag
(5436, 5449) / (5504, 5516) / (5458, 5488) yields 0.036 mag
